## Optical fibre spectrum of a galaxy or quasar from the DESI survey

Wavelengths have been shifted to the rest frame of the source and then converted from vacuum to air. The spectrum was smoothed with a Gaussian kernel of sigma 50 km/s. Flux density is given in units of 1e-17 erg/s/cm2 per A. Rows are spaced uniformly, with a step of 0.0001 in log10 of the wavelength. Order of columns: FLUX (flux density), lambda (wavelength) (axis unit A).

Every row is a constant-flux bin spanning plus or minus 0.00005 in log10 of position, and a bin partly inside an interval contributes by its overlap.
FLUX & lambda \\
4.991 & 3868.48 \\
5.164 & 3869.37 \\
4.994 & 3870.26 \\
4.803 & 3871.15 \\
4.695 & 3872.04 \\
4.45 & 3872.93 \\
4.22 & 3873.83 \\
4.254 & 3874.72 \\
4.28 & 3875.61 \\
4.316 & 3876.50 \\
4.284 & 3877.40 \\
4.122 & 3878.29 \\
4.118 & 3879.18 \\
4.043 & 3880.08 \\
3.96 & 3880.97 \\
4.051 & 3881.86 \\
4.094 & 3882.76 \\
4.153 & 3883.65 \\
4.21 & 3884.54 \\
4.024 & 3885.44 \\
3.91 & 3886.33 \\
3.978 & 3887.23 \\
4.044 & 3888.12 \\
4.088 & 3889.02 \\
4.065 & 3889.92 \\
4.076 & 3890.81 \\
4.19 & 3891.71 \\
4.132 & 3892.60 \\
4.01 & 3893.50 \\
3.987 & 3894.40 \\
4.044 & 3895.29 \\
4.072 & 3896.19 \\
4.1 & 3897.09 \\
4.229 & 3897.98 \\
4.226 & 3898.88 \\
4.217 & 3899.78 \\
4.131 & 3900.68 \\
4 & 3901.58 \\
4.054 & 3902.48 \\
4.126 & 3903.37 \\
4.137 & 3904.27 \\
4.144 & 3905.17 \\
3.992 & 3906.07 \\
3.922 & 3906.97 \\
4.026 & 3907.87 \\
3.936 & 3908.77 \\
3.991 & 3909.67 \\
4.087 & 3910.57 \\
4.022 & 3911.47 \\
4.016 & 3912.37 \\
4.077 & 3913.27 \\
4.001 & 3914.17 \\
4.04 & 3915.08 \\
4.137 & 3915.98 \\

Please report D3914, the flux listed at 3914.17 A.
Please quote 4.001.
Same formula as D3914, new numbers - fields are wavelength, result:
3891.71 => 4.19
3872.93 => 4.45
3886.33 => 3.91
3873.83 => 4.22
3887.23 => 3.978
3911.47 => 4.022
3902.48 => 4.054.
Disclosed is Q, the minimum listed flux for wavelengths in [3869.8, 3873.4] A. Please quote 4.45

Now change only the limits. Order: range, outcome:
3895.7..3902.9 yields 4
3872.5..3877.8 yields 4.22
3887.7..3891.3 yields 4.044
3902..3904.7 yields 4.054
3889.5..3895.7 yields 3.987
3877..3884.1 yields 3.96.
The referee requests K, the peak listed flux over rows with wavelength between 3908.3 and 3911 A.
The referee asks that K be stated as 4.087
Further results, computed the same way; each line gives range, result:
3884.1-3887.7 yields 4.21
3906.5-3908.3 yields 4.026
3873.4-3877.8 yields 4.316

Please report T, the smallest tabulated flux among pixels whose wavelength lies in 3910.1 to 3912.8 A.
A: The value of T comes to 4.016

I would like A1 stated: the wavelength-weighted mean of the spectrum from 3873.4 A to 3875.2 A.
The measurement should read 4.25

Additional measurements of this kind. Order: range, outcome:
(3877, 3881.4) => 4.11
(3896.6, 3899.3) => 4.19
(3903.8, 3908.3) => 4.04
